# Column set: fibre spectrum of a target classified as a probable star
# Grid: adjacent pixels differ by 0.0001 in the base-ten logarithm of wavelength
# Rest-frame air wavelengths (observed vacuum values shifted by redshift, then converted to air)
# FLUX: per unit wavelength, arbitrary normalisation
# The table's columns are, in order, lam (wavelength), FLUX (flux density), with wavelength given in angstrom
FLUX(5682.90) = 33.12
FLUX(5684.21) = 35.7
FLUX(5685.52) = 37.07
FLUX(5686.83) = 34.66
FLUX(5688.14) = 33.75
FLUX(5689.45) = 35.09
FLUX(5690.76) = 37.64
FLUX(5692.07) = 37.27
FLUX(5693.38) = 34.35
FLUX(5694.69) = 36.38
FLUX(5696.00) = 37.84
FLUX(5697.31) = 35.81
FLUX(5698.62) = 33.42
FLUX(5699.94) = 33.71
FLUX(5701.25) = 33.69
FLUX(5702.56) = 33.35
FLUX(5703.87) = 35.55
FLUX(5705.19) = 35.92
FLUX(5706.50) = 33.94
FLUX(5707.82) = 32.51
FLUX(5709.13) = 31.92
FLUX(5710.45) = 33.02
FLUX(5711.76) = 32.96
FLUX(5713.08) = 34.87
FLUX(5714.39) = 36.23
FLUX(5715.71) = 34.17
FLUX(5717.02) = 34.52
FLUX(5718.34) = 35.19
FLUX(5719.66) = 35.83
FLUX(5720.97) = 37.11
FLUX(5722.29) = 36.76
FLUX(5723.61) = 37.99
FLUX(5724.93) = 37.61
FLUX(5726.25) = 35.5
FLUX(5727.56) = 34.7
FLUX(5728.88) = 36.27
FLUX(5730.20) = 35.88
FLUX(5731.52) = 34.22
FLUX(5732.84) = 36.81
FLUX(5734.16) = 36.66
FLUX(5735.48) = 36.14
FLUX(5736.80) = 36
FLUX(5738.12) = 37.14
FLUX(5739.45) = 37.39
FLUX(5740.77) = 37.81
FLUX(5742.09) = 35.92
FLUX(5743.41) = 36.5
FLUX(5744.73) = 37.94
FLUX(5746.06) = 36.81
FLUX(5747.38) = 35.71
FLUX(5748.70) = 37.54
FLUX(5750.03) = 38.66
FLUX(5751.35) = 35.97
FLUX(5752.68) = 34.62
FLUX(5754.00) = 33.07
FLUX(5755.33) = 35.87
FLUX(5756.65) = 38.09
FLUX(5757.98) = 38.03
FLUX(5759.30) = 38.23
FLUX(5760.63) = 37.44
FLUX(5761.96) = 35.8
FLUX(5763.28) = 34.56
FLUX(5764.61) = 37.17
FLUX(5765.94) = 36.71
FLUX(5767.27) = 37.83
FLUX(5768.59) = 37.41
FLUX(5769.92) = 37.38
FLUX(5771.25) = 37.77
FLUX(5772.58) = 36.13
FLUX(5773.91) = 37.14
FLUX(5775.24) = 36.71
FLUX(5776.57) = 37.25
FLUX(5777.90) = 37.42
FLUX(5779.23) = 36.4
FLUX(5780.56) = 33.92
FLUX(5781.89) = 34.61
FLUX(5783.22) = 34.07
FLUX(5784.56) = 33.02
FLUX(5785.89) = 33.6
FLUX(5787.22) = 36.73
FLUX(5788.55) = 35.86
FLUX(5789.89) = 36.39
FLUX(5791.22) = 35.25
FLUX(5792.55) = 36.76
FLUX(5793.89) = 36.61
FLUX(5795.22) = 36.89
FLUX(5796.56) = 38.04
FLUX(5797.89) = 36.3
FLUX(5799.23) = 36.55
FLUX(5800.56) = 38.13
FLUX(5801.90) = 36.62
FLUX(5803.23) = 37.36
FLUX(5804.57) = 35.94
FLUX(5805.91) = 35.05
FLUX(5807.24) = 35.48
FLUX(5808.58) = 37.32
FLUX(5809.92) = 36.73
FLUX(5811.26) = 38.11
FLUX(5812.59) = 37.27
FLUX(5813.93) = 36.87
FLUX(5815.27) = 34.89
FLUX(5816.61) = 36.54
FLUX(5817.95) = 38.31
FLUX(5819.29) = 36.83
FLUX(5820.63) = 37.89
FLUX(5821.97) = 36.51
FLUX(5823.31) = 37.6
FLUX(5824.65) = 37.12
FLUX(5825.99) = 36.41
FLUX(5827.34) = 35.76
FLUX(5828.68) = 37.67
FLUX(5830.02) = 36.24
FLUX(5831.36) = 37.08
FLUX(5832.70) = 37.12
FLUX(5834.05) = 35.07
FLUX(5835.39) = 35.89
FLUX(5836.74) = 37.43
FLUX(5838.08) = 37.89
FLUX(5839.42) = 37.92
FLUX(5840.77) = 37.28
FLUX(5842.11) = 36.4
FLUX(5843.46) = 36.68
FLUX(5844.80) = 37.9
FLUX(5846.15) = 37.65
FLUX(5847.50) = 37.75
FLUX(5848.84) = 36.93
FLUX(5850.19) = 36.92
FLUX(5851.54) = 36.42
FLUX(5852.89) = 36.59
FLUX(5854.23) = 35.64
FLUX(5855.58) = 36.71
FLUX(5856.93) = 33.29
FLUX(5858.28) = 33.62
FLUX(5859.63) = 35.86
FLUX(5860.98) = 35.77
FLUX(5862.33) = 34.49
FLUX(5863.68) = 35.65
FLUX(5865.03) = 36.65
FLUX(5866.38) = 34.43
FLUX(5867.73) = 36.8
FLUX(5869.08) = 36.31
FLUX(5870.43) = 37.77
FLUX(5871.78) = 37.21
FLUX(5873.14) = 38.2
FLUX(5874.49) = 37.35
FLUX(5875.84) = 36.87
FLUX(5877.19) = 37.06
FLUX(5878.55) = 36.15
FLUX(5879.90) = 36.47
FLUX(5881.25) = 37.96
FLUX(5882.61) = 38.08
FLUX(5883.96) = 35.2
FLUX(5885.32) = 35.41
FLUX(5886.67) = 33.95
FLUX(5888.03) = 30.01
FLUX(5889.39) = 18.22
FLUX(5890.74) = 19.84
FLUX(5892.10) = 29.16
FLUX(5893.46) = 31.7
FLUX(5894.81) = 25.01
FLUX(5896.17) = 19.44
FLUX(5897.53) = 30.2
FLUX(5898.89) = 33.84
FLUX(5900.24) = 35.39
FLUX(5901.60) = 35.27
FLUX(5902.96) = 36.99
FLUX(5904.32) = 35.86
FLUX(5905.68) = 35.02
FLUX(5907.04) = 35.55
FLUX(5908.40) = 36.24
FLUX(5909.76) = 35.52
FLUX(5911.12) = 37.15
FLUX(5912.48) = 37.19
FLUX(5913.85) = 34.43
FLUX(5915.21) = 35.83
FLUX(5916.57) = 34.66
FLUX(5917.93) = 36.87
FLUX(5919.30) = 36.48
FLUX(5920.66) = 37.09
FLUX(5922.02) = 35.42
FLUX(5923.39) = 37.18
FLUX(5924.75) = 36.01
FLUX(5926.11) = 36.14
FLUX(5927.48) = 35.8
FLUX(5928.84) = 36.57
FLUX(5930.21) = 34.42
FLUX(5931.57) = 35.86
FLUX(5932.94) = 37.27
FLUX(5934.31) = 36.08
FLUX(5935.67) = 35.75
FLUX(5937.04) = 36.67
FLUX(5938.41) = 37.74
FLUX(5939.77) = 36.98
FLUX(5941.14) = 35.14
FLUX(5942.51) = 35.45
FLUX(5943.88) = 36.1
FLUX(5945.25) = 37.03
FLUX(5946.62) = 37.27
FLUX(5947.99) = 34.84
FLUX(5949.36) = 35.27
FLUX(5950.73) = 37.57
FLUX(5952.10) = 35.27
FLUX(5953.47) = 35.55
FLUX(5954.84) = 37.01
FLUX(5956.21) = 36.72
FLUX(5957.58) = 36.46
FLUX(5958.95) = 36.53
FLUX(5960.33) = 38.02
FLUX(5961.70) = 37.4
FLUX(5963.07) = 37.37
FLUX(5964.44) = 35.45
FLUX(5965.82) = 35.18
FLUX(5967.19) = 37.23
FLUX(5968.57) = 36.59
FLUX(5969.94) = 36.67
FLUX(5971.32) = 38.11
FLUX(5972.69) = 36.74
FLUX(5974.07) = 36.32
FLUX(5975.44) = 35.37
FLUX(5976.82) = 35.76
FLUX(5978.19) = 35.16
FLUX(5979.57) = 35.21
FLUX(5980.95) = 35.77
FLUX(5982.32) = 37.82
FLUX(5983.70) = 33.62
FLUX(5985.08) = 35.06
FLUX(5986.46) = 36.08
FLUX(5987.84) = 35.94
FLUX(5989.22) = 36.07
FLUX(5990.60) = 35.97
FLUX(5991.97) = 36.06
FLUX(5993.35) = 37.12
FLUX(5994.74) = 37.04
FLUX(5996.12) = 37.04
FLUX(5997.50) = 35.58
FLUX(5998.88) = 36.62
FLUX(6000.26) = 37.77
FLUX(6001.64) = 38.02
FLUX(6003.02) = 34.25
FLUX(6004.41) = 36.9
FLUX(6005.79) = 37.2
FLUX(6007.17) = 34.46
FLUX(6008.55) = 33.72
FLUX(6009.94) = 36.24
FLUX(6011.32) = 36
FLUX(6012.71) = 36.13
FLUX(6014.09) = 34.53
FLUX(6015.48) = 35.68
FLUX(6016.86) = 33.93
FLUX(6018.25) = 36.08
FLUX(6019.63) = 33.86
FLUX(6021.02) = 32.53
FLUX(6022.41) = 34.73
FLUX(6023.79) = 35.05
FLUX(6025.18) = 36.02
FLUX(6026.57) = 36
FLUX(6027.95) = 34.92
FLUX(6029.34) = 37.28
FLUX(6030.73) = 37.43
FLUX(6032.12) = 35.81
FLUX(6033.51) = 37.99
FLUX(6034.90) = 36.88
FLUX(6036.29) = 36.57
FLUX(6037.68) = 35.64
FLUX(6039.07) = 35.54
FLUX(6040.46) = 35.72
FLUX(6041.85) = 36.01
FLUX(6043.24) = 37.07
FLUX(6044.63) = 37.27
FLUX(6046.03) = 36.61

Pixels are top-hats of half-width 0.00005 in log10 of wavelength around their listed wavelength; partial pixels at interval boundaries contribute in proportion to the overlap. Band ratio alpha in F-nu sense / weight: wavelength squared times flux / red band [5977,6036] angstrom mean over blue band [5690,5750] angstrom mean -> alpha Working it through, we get 1.11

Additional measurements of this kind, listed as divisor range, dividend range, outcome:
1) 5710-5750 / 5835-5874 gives 1.06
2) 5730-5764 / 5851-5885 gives 1.04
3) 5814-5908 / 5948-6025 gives 1.07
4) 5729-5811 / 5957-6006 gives 1.07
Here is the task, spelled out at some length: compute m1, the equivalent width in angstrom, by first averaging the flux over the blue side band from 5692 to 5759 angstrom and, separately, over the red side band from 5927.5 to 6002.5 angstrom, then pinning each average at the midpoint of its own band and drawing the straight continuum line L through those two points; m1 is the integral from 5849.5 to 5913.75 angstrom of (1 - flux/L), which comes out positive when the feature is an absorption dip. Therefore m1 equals 3.3 angstrom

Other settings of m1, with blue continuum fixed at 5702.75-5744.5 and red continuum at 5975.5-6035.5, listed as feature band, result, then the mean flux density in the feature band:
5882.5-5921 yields 3.1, 32.8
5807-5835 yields -0.9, 36.8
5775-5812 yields -0.6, 36.2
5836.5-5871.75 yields -0.7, 36.4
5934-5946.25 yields -0.2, 36.4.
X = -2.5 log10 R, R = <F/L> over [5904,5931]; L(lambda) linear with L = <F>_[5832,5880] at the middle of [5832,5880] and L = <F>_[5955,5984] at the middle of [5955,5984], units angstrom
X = 0.01 mag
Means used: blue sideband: 36.5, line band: 36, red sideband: 36.4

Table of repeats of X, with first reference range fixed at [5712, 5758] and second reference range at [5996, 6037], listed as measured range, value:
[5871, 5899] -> 0.12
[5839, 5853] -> -0.03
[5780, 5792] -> 0.04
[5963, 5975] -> -0.02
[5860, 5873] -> 0.00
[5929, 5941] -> -0.01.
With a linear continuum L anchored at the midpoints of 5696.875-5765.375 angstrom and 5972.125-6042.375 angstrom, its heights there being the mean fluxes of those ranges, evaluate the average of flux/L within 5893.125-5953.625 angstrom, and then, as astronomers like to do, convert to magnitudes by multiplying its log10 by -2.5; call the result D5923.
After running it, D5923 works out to 0.02 mag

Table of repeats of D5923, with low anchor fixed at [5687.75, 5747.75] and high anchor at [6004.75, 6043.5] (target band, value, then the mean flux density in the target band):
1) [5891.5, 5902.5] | 0.18 mag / 30.2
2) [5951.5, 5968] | -0.03 mag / 36.5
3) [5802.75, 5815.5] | -0.03 mag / 36.5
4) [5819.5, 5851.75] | -0.04 mag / 37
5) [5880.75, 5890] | 0.09 mag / 32.7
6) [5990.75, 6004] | -0.03 mag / 36.6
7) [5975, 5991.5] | 0.00 mag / 35.7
